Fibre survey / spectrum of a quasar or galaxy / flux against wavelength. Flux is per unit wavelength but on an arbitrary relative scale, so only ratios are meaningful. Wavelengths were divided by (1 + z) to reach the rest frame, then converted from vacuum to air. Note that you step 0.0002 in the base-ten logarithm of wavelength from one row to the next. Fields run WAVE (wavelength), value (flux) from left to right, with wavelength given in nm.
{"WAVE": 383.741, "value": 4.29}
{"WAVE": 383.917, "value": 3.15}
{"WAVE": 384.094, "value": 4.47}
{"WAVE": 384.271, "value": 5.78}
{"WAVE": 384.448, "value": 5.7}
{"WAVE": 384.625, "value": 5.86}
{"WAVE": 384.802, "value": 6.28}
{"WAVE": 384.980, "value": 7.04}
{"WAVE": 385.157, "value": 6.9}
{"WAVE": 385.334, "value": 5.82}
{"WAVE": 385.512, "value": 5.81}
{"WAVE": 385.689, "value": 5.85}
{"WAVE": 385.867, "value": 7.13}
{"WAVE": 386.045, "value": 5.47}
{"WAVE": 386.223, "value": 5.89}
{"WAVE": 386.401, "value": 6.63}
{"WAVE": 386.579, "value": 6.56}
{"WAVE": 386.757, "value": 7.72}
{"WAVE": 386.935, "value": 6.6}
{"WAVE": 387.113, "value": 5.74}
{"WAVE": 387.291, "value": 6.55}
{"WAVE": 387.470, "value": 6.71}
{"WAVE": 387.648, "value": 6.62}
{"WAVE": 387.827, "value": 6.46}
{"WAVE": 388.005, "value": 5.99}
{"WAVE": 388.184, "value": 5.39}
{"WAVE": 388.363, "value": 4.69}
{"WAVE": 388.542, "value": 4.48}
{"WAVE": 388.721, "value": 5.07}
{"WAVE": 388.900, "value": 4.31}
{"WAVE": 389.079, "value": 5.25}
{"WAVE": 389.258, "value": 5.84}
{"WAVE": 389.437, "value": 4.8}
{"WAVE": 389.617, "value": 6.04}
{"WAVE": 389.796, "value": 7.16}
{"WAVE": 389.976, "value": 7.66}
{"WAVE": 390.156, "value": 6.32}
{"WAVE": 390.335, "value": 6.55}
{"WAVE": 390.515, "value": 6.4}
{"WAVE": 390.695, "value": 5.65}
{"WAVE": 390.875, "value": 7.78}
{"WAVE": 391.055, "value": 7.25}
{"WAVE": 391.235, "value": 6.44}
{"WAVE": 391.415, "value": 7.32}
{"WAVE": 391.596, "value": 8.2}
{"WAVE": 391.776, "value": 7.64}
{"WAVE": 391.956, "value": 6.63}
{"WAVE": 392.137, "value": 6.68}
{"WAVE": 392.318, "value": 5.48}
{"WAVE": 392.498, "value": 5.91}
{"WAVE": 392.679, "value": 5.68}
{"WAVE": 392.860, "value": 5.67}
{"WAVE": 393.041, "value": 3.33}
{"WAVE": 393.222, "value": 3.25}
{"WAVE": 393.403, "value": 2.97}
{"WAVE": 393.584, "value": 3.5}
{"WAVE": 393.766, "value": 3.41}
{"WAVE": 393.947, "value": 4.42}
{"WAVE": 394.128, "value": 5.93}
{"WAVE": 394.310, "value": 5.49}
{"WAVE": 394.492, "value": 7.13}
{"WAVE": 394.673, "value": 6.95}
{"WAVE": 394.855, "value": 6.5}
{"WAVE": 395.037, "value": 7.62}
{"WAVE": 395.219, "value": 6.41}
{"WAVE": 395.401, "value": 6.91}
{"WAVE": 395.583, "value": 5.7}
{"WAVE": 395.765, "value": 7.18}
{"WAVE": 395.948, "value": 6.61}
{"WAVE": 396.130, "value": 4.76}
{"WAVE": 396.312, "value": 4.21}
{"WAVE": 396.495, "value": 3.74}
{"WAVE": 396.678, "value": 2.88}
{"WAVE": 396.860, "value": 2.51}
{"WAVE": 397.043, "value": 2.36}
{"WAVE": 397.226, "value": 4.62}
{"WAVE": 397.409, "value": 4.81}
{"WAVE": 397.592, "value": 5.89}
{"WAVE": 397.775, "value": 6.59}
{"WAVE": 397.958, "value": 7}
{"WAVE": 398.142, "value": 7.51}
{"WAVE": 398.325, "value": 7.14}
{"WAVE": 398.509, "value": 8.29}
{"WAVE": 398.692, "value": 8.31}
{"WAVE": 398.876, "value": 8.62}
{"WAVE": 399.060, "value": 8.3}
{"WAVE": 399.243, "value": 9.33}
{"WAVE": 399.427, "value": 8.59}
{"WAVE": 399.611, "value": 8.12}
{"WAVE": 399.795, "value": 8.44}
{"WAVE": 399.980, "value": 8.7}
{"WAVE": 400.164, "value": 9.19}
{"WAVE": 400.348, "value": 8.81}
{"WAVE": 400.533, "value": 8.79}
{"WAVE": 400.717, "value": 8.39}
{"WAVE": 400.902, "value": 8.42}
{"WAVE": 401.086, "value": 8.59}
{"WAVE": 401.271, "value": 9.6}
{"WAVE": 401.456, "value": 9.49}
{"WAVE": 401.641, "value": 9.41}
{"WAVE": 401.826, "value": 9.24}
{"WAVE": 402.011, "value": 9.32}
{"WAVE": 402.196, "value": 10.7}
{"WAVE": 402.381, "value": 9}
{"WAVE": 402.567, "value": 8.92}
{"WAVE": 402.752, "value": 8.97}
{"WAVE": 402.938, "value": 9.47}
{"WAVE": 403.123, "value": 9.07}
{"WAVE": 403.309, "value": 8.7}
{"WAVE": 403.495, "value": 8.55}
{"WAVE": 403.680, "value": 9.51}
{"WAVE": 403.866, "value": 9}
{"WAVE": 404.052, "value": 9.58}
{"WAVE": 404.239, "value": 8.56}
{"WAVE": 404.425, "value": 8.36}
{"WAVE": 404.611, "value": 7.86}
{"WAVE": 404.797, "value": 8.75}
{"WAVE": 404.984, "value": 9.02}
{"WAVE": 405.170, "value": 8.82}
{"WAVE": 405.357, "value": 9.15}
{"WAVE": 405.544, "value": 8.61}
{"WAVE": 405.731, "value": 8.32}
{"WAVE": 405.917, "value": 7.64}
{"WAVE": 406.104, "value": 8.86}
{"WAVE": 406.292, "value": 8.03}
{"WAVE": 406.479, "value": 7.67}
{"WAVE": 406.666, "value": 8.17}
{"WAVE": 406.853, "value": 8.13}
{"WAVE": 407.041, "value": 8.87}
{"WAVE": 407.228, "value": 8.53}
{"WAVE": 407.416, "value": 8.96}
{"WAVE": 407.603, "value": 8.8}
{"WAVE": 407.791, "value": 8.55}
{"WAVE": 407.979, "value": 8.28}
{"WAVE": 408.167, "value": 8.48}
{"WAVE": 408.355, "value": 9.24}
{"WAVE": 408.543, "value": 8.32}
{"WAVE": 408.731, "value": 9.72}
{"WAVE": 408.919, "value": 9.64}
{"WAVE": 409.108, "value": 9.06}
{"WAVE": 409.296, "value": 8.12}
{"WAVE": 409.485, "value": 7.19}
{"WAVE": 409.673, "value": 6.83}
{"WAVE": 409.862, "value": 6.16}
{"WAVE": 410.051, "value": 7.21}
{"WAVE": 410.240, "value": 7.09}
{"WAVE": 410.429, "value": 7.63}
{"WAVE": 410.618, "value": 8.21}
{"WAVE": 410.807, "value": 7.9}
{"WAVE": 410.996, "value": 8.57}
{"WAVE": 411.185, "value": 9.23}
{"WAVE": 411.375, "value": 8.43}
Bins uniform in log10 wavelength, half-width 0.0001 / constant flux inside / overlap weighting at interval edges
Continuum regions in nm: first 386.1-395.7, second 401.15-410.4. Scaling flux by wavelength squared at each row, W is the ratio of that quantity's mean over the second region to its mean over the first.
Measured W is 1.6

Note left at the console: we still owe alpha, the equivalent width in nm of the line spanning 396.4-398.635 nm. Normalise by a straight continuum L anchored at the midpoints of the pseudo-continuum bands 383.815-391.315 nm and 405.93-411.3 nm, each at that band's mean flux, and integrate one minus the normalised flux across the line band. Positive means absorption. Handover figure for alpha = 0.56 nm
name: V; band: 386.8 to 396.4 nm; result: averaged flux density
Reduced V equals 5.92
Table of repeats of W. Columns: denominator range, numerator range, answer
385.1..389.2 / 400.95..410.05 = 1.59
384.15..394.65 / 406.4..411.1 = 1.52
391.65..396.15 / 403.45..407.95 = 1.60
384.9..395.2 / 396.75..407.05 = 1.46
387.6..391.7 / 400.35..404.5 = 1.57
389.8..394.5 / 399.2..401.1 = 1.54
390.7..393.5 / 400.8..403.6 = 1.61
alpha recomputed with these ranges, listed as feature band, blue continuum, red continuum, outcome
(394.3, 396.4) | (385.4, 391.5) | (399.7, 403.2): 0.38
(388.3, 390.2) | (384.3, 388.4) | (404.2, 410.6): 0.27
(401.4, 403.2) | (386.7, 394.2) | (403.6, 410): -0.37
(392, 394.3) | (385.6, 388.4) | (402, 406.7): 0.77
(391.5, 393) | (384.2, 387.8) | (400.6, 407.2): 0.17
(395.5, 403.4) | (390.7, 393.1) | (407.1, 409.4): 0.06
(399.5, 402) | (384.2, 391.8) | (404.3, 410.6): -0.42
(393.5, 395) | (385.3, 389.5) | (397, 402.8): 0.35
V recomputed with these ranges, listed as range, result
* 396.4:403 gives 7.72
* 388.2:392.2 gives 6.26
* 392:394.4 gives 4.78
